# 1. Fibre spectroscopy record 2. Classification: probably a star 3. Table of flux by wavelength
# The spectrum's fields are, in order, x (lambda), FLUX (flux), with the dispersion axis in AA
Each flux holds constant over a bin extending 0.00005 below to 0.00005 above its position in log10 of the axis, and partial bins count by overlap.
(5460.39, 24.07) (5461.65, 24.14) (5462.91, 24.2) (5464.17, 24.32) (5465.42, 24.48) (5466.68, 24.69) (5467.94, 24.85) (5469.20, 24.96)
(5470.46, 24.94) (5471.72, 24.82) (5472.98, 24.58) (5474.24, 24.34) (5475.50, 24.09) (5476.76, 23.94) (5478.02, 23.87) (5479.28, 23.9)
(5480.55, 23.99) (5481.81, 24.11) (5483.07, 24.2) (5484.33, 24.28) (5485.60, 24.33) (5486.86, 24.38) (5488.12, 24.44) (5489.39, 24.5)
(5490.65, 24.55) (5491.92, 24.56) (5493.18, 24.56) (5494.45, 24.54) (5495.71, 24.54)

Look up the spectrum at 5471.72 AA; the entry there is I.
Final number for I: 24.82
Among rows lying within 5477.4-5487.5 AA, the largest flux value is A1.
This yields 24.38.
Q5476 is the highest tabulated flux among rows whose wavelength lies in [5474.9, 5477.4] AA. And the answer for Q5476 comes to 24.09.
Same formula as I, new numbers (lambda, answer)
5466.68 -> 24.69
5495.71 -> 24.54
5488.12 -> 24.44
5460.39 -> 24.07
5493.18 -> 24.56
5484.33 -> 24.28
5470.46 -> 24.94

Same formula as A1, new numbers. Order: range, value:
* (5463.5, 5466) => 24.48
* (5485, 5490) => 24.5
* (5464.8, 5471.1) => 24.96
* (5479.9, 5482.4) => 24.11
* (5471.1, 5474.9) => 24.82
